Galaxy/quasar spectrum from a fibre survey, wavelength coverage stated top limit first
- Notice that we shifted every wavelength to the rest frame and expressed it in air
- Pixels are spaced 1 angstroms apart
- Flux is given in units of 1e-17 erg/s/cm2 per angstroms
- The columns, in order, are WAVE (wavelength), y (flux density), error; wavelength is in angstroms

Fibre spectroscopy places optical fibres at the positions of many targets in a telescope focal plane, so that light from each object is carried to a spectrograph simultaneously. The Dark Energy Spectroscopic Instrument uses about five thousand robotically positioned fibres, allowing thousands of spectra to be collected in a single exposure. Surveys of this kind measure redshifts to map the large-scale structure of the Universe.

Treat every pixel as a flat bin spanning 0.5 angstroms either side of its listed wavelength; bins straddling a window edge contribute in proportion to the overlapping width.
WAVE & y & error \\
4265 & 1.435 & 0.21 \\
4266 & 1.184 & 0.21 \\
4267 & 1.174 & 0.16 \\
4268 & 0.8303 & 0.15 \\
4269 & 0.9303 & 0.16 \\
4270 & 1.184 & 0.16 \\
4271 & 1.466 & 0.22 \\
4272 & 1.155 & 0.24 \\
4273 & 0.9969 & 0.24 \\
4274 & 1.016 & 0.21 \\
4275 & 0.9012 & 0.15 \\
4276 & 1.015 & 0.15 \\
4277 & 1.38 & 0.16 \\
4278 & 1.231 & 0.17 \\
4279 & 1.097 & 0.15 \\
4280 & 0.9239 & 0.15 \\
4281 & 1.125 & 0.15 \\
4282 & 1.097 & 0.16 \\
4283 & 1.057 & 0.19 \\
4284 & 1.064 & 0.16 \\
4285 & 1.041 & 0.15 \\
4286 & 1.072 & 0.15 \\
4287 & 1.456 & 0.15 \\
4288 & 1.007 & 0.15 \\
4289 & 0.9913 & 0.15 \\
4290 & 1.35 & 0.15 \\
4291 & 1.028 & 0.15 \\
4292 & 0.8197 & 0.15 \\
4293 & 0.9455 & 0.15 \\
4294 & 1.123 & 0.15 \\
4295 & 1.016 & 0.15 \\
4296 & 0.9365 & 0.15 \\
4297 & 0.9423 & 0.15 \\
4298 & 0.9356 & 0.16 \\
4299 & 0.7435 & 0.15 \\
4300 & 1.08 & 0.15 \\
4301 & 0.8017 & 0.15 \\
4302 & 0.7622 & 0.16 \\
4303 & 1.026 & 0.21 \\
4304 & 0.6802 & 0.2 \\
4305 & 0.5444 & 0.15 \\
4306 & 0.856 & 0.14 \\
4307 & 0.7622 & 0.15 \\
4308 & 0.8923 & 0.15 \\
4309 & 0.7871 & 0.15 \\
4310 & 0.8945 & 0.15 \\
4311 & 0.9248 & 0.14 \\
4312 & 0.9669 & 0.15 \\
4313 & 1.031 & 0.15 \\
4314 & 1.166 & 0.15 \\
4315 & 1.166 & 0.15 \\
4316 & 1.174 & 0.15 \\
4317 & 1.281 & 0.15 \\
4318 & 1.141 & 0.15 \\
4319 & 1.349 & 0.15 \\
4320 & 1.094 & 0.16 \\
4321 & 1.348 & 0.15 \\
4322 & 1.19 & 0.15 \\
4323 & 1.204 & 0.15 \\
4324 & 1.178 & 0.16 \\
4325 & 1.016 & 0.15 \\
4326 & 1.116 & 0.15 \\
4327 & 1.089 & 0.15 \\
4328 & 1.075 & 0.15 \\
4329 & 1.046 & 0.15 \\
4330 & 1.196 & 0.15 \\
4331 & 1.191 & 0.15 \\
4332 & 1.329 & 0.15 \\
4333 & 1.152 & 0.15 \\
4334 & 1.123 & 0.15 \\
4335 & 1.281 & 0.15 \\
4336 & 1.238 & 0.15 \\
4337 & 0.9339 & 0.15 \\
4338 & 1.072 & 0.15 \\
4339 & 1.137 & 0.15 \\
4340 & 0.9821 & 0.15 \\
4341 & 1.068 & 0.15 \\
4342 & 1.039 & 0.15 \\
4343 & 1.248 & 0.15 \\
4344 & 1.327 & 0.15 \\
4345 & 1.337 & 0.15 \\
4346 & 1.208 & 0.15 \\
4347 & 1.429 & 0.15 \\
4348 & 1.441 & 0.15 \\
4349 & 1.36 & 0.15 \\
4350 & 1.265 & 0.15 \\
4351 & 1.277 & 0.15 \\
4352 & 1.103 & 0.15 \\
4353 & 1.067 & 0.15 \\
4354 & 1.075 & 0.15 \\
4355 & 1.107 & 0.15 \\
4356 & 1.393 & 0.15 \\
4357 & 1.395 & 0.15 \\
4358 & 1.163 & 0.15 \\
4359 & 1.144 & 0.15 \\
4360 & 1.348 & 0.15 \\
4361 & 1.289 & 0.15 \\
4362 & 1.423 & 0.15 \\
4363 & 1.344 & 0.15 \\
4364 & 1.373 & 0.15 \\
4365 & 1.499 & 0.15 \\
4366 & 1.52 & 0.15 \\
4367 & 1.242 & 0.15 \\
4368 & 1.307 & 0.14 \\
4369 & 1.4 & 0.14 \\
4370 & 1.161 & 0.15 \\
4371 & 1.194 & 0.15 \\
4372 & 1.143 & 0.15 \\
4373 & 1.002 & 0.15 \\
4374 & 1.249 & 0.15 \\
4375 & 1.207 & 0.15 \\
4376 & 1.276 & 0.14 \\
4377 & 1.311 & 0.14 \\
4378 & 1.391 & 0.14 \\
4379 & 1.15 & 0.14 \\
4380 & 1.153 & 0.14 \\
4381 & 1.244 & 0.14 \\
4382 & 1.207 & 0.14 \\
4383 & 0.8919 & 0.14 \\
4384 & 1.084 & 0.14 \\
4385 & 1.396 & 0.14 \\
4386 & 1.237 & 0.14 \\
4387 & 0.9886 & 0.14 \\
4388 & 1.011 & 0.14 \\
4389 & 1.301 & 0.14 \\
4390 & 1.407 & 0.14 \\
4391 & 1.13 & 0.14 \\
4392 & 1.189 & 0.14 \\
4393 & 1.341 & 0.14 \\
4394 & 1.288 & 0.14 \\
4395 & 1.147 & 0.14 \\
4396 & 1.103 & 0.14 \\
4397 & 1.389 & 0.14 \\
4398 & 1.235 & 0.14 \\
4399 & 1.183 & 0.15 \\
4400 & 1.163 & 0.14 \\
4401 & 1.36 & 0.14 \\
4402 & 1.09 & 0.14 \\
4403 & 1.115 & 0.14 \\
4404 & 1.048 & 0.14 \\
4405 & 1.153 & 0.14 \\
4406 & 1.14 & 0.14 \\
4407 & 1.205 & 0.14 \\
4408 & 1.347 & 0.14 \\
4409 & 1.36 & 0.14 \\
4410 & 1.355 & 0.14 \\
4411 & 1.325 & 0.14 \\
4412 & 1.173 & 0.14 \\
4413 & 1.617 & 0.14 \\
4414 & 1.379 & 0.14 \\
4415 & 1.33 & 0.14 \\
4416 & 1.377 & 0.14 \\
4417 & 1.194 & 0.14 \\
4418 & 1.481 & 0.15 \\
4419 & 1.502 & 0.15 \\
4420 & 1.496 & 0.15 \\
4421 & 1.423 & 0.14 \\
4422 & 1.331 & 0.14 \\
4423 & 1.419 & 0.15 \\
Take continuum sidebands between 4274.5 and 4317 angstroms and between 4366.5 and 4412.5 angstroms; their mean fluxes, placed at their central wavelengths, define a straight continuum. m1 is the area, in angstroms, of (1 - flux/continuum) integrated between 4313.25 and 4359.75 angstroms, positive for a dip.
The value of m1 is -4.2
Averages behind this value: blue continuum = 0.999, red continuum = 1.21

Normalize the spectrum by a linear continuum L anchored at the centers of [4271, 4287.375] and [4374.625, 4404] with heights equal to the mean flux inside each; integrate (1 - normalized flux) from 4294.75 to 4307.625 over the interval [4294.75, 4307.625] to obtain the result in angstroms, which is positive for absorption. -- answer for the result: 3.2 angstroms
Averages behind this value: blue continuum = 1.11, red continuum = 1.2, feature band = 0.85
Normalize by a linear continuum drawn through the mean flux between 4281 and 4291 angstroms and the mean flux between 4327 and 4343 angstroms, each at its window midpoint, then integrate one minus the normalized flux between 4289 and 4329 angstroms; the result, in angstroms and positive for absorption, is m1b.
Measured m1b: 4.0 angstroms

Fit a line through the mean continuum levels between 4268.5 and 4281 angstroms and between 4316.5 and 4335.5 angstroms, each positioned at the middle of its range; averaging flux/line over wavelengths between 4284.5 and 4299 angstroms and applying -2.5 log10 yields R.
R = 0.09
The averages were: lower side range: 1.11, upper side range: 1.18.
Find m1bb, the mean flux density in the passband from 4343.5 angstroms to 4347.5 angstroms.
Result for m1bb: 1.33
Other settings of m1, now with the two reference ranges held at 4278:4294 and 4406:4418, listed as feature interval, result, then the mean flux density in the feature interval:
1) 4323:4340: 0.52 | 1.13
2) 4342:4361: -0.72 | 1.26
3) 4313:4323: -0.53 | 1.2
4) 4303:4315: 2.58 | 0.883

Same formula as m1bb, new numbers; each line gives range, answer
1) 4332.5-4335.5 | 1.19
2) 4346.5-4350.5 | 1.37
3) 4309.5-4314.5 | 0.997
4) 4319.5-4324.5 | 1.2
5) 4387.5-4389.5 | 1.16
